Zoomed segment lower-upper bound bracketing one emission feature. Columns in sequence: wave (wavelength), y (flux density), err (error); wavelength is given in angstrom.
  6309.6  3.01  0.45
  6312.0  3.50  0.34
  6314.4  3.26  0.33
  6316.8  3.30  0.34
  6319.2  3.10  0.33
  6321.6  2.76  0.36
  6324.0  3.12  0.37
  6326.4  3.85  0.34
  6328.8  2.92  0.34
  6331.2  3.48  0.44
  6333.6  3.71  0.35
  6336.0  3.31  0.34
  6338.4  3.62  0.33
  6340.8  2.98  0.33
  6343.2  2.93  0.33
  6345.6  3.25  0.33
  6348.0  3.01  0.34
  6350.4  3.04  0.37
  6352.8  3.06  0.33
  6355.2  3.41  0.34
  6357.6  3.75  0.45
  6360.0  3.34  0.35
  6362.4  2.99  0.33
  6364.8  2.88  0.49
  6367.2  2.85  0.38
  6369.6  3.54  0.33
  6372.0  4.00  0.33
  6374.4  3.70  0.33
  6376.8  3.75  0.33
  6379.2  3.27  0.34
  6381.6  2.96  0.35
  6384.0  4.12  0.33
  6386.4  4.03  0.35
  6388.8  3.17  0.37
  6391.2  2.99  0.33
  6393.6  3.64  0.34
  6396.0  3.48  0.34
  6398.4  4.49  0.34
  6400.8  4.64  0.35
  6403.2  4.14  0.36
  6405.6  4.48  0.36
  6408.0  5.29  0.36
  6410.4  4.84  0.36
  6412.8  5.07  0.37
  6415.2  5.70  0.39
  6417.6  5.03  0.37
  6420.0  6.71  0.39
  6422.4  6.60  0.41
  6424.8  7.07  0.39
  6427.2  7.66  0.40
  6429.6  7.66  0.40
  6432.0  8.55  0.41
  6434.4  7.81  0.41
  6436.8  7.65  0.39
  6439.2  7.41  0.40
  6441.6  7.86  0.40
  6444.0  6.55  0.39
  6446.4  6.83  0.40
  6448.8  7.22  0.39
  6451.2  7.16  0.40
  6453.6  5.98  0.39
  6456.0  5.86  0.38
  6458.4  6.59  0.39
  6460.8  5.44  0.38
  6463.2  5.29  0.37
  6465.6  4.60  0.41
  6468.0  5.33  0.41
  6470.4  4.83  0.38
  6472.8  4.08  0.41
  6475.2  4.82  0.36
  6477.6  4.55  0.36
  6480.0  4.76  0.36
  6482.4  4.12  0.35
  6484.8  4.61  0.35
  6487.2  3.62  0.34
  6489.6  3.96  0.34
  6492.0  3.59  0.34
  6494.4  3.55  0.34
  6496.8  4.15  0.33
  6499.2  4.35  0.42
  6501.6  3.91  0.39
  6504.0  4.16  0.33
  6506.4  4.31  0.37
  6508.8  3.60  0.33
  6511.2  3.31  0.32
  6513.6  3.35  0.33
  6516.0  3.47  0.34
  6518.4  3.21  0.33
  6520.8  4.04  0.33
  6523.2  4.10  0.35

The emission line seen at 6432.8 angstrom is H-beta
